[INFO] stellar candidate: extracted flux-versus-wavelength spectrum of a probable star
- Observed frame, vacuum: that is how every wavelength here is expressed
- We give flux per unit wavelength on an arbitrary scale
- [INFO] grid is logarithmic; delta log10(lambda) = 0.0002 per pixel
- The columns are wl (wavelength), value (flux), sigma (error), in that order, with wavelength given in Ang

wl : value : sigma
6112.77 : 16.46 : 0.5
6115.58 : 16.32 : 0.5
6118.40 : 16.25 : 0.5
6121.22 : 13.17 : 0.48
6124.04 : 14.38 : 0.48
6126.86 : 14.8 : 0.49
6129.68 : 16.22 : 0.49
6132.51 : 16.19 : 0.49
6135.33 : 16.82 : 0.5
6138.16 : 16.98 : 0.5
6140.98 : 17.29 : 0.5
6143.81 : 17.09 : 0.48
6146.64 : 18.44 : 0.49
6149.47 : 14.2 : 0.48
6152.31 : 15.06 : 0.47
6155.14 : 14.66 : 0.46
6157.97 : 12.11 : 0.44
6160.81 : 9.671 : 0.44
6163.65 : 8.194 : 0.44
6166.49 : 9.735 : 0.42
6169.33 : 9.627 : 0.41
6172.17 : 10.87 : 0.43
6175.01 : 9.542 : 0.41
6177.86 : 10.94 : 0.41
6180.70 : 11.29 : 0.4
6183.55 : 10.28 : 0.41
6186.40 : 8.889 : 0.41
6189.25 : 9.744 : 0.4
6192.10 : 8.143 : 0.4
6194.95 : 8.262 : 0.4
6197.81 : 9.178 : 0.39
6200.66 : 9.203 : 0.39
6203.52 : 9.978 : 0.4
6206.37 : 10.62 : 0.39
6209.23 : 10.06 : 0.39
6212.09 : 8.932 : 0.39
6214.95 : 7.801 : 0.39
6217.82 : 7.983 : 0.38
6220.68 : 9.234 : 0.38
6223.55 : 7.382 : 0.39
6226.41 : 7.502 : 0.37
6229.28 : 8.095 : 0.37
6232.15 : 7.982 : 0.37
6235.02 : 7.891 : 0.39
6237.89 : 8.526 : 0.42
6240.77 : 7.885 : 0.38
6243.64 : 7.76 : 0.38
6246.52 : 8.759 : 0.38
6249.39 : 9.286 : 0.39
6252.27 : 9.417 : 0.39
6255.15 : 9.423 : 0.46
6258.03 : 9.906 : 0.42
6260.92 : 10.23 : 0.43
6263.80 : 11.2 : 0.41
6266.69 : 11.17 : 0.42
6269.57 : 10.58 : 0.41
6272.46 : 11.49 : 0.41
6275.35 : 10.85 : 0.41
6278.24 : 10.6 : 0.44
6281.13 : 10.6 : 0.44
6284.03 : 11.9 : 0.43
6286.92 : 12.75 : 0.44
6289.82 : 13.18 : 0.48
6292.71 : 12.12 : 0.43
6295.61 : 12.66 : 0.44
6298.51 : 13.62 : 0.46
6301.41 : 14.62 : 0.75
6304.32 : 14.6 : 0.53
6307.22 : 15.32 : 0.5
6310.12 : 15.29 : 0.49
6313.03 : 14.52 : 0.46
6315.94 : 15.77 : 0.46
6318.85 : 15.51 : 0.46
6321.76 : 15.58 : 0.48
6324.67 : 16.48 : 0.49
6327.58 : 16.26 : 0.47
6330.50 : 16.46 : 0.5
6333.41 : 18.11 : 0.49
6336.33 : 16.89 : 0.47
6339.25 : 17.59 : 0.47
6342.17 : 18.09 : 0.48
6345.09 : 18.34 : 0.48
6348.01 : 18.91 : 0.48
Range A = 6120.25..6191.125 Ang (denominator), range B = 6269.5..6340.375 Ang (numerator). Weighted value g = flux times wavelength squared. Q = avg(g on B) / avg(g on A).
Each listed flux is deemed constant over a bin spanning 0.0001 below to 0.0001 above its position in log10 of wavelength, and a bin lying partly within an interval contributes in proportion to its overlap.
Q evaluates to 1.15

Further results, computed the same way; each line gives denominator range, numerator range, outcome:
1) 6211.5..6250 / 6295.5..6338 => 1.95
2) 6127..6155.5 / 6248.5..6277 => 0.66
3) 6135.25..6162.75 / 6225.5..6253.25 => 0.57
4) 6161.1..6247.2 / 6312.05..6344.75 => 1.91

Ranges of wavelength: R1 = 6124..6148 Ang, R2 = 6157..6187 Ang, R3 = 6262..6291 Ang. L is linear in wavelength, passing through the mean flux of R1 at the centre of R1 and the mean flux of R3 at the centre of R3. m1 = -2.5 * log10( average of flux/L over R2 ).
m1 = 0.45 mag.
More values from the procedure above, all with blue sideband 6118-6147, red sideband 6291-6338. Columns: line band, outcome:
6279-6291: 0.27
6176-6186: 0.44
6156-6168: 0.49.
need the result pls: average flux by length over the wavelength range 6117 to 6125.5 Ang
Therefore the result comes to 14.6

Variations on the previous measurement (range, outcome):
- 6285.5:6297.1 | 12.7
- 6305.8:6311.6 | 15.3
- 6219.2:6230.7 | 8.06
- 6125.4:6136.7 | 16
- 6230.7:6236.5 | 7.94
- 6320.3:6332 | 16.2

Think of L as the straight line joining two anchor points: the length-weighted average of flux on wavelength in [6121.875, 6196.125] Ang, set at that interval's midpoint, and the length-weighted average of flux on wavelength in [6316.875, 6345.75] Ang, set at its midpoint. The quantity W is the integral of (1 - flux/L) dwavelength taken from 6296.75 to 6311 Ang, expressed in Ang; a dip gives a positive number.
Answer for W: 1.4 Ang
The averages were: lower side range 12.7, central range 14.6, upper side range 16.9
